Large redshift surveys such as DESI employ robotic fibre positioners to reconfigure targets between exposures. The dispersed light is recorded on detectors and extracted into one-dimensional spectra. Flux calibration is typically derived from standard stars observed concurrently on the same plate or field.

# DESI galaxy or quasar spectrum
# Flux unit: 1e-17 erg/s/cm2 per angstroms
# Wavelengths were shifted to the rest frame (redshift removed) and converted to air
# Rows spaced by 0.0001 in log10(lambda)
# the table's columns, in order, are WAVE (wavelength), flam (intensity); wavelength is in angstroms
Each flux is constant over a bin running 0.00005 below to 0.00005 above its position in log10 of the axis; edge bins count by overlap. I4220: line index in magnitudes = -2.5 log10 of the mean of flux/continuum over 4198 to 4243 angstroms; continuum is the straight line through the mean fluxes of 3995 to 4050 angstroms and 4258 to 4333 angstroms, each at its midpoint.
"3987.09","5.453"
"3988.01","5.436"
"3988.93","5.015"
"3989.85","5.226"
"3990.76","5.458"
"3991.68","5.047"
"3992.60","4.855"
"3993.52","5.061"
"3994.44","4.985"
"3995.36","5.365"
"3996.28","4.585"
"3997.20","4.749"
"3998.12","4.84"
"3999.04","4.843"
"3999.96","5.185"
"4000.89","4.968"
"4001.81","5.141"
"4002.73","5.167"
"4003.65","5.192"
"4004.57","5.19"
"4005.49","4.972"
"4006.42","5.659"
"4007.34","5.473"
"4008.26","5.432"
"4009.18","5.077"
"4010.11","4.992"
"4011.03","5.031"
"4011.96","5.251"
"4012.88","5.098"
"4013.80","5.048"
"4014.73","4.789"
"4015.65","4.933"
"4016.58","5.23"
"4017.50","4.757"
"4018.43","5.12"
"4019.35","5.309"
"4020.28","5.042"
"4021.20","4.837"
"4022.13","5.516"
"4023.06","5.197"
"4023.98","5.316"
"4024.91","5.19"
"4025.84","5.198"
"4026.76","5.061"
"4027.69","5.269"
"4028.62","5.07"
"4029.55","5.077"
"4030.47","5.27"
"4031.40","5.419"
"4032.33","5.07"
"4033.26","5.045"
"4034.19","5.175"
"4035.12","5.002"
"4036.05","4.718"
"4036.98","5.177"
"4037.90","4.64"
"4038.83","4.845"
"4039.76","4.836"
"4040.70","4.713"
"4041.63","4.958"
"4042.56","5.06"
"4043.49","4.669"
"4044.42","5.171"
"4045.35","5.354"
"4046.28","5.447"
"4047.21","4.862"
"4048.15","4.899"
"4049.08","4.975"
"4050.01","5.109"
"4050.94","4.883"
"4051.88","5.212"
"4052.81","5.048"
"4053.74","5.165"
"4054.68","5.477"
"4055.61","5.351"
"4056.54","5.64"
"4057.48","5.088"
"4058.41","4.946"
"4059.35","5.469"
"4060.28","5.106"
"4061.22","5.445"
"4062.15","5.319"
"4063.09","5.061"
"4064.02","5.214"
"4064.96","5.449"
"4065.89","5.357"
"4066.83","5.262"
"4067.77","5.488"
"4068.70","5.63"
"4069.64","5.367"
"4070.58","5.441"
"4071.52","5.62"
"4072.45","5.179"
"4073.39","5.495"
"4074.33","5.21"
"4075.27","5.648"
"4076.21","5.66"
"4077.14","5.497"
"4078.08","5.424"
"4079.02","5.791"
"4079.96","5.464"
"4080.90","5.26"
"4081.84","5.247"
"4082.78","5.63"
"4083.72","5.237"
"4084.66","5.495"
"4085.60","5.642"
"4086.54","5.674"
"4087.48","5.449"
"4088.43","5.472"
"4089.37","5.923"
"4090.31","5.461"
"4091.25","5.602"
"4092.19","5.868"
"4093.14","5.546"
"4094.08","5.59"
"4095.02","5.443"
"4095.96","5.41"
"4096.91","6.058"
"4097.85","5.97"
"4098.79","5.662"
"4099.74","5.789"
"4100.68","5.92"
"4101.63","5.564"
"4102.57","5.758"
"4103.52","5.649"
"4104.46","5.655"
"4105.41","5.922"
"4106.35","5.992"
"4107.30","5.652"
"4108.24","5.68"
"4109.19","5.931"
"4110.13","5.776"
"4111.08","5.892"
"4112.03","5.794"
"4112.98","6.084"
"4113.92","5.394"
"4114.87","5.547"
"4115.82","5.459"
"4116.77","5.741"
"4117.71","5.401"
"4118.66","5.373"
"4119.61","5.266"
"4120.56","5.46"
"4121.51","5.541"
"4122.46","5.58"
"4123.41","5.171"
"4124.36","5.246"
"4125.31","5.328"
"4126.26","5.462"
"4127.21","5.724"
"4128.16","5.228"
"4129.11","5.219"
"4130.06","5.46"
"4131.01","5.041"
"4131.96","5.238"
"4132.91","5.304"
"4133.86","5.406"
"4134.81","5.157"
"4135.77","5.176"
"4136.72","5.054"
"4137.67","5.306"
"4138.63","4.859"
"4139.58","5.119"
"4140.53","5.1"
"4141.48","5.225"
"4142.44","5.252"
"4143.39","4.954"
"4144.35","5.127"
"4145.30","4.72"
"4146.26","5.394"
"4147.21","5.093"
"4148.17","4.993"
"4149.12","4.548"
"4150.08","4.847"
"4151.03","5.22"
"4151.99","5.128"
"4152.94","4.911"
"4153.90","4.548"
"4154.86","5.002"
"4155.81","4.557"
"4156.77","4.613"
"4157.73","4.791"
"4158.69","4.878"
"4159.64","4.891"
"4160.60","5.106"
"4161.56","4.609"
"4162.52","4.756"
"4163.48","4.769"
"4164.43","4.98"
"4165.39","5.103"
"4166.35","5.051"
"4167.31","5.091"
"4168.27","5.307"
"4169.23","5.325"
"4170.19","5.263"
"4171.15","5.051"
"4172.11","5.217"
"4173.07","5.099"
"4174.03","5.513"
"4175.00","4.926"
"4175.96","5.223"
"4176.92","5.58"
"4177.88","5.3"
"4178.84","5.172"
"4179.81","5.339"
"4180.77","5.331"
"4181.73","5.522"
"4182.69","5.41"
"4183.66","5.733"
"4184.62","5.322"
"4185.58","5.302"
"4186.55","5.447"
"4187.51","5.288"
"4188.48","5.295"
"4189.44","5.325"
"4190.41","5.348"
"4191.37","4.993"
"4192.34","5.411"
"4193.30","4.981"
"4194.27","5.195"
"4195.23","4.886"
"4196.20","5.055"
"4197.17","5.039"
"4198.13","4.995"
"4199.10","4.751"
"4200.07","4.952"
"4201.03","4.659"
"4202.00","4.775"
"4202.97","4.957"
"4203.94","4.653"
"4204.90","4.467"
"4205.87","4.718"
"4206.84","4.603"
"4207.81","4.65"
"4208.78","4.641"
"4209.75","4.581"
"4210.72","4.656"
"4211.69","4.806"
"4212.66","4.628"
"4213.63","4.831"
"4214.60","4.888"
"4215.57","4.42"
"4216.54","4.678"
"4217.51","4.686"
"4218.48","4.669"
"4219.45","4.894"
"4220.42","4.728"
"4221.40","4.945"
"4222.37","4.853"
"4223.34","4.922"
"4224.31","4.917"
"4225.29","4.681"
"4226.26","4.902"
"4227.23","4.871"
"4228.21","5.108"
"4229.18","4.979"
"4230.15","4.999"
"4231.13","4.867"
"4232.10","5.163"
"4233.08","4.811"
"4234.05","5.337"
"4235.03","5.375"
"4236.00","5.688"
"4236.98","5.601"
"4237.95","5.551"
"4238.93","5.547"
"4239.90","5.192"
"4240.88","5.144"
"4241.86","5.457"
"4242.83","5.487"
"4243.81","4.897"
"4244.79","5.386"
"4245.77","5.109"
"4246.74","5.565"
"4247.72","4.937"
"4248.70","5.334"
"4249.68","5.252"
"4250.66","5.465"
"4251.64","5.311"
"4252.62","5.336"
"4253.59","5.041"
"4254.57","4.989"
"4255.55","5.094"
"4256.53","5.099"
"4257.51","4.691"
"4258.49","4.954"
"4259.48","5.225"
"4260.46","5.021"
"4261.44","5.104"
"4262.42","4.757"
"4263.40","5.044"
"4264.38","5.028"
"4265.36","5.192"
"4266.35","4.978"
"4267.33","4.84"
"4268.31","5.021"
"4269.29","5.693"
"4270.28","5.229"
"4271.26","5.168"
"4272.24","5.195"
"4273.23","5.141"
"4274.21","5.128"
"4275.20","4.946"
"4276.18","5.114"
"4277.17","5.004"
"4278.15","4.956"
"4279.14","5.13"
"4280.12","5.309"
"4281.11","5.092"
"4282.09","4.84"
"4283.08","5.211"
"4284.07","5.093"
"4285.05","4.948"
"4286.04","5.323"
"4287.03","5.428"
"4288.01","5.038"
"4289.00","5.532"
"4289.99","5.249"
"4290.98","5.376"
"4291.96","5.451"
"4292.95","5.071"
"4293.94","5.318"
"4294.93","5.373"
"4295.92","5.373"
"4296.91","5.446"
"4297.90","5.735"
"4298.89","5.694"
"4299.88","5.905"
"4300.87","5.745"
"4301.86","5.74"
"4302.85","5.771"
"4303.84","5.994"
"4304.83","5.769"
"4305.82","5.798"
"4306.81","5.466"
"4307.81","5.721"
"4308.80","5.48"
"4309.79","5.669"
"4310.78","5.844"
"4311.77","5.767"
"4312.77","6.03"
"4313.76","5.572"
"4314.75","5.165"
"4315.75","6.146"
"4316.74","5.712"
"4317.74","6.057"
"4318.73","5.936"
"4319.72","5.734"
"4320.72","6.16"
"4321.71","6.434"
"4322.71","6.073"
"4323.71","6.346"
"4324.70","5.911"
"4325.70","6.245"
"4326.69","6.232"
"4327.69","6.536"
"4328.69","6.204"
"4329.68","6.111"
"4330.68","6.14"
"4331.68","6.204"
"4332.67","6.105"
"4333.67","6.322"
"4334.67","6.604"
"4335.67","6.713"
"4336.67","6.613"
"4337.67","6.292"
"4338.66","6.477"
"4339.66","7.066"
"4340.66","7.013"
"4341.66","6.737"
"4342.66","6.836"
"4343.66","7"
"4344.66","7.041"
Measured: 0.100 mag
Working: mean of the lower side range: 5.08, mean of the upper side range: 5.52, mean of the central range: 4.93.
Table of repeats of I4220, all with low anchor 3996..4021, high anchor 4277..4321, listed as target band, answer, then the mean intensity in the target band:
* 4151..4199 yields 0.04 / 5.12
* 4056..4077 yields -0.04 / 5.37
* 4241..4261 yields 0.05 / 5.18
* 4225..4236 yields 0.08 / 5.05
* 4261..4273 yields 0.07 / 5.11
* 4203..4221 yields 0.15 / 4.69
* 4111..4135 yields -0.04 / 5.44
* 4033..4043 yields 0.04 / 4.92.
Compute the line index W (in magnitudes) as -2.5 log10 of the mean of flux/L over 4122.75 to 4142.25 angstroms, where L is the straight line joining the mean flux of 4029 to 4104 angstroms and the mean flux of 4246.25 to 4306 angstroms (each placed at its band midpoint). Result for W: 0.01 mag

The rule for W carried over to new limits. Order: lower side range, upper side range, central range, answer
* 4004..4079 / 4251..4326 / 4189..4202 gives 0.062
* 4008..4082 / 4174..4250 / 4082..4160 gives -0.051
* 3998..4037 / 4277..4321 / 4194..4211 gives 0.127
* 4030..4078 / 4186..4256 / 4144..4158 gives 0.043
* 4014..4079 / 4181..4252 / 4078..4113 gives -0.104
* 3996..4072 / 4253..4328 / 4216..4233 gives 0.105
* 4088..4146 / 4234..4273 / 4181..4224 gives 0.077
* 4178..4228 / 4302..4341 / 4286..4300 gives 0.078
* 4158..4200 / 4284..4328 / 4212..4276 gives 0.075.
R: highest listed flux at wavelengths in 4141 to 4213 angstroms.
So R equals 5.733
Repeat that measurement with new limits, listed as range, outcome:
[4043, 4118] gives 6.084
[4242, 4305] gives 5.994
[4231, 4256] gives 5.688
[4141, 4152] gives 5.394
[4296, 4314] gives 6.03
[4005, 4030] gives 5.659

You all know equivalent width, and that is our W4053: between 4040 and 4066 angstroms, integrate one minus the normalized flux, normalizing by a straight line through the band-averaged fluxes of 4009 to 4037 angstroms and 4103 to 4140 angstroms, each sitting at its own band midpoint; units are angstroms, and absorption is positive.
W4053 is 0.3 angstroms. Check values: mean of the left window 5.1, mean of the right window 5.47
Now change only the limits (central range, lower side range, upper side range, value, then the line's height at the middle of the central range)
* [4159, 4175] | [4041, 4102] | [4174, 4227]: 0.1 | 5.09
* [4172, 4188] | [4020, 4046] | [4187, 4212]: -1.3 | 4.93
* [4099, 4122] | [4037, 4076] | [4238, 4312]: -2.0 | 5.22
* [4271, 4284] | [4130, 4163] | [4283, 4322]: 1.0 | 5.51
